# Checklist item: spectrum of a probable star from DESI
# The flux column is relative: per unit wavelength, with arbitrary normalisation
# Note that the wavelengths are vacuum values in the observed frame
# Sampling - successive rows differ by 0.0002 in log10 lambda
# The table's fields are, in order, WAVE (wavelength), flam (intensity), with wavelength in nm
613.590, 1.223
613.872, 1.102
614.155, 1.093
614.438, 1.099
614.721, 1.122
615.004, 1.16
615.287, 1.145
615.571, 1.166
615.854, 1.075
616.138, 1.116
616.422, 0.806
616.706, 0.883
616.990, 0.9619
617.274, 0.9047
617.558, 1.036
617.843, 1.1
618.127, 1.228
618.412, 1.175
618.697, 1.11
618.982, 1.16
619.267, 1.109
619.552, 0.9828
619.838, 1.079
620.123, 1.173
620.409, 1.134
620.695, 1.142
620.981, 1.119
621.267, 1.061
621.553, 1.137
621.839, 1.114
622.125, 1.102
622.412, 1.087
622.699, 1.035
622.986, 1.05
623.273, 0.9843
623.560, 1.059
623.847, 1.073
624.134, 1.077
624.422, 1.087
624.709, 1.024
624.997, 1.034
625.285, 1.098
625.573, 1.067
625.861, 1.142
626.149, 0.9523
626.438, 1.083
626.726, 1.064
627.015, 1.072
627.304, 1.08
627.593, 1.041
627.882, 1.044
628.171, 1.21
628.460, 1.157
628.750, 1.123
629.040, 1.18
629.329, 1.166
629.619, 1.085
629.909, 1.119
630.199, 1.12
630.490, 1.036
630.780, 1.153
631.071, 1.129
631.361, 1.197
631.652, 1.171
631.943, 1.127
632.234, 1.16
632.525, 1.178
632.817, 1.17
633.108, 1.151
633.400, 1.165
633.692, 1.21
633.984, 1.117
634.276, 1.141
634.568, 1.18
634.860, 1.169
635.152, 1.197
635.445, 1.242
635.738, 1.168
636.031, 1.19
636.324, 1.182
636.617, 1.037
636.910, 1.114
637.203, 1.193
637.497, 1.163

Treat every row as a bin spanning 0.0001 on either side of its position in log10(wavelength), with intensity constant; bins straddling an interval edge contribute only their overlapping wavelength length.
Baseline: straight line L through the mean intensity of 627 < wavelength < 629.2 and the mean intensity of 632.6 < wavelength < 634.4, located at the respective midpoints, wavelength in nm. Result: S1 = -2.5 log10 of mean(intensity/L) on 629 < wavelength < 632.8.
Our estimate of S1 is 0.00 mag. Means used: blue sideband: 1.12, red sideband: 1.16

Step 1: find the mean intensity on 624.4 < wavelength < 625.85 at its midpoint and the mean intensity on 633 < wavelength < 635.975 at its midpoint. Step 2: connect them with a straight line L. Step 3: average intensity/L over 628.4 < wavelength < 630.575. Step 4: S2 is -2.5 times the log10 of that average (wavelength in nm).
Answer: -0.007 mag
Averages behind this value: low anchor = 1.07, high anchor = 1.17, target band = 1.12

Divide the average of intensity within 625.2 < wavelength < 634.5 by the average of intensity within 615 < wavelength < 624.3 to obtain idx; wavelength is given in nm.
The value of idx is 1.04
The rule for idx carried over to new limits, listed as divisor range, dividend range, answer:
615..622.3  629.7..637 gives 1.06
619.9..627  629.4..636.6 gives 1.07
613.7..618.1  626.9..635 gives 1.08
